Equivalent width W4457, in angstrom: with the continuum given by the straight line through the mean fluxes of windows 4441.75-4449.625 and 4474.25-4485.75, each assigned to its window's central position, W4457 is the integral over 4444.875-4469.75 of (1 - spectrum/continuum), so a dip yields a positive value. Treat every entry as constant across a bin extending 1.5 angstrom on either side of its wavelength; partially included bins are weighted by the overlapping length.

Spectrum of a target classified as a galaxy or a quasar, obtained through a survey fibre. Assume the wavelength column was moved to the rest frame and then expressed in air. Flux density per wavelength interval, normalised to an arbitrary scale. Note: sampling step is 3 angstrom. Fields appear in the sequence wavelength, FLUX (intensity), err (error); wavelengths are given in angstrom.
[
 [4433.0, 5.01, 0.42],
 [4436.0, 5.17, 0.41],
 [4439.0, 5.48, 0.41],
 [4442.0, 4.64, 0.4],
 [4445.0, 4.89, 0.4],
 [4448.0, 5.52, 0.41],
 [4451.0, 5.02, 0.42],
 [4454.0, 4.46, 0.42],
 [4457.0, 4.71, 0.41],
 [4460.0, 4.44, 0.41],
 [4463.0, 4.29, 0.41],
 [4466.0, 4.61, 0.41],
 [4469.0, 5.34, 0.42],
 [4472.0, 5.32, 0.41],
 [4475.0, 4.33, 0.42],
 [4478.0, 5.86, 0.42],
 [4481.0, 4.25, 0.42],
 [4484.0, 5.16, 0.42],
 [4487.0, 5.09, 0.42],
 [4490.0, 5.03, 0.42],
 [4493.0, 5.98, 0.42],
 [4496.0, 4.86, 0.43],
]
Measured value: 1.2 angstrom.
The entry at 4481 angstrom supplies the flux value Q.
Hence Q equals 4.25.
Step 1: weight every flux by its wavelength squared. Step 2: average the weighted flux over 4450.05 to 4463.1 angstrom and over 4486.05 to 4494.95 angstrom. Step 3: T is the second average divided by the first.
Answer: 1.18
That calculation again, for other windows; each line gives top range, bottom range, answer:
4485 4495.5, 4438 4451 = 1.06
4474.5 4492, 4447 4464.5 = 1.08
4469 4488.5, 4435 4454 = 1.01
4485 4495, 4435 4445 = 1.08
